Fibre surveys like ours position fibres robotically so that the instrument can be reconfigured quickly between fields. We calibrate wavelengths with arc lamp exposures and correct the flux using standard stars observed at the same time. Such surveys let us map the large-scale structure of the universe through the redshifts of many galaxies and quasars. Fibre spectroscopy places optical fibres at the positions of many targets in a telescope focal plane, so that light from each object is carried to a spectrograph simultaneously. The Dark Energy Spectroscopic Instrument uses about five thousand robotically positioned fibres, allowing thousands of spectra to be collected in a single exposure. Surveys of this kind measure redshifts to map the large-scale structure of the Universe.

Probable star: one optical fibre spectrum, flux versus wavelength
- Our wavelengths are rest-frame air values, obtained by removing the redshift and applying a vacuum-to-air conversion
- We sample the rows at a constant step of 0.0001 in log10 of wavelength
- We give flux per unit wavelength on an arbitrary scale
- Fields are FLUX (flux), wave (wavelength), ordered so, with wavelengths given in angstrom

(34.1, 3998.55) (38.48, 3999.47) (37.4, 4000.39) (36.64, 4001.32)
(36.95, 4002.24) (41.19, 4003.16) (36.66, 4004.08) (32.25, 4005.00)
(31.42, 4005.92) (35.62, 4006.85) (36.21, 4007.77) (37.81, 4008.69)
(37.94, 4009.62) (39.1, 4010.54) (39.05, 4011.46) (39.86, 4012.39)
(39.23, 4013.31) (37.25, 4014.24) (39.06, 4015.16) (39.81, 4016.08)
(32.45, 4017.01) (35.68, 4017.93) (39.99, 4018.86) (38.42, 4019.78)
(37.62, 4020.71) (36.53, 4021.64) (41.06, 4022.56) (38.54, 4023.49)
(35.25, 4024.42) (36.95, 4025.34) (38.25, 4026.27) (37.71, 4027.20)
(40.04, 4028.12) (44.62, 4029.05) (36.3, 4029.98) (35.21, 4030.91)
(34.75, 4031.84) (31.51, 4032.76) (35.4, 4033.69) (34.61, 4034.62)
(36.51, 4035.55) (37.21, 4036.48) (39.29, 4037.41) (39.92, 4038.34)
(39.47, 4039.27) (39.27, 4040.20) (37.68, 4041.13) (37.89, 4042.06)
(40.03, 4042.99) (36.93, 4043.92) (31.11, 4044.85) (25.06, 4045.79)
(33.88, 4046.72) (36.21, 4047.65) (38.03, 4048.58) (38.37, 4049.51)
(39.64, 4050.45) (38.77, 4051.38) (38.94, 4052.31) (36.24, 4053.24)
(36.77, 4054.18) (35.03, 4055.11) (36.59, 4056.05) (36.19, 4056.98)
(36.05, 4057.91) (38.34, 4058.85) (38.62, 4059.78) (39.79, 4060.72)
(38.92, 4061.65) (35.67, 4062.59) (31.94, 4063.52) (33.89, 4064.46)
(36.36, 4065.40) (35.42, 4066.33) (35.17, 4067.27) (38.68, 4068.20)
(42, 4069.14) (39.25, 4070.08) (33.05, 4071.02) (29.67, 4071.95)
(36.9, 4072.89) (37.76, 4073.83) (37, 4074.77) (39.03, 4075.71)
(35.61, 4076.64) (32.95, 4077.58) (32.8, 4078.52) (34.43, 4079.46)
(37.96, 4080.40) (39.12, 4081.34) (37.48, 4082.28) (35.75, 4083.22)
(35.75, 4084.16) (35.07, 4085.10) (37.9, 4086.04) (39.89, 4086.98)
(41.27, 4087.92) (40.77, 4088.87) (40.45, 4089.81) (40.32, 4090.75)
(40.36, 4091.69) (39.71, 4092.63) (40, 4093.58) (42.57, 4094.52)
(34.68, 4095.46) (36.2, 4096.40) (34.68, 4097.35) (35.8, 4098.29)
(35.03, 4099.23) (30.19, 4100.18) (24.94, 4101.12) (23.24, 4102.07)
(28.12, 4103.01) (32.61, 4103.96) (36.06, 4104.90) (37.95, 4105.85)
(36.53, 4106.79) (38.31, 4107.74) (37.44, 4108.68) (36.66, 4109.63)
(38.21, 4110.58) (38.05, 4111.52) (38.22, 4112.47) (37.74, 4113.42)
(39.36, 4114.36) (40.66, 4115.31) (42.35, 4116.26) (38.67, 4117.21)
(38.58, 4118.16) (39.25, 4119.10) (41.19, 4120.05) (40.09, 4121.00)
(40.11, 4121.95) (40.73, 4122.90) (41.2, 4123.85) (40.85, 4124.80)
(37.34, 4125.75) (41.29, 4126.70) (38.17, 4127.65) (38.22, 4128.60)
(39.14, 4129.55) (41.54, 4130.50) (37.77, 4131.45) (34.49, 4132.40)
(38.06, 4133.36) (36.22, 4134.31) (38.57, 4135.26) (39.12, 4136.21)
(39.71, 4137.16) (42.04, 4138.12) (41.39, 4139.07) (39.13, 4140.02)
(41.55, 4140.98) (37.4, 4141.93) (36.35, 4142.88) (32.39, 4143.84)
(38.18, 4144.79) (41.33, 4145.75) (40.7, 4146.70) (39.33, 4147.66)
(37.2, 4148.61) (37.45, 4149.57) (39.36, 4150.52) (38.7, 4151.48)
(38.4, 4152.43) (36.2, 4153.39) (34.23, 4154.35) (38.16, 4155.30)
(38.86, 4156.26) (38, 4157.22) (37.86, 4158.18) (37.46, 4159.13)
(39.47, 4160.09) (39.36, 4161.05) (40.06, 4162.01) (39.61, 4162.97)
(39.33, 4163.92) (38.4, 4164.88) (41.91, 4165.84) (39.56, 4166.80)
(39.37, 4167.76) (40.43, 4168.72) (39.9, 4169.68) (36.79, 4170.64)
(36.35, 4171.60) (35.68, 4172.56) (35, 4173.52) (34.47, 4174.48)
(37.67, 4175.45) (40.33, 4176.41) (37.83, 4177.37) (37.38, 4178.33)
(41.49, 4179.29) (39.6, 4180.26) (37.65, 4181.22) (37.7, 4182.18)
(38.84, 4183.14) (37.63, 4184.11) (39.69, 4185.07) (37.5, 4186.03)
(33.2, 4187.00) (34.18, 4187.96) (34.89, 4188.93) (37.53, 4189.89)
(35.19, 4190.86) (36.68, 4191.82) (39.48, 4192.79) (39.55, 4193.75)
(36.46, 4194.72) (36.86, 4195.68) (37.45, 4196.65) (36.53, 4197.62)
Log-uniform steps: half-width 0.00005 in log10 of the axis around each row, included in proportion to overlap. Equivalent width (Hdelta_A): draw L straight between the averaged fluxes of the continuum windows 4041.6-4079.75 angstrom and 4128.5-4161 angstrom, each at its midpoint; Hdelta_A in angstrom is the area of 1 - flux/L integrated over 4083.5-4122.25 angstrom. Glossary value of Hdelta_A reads 0.1 angstrom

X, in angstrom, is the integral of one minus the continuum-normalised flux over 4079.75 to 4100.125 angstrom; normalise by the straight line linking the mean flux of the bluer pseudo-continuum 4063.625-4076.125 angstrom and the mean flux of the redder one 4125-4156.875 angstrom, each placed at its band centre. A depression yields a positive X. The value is -0.6 angstrom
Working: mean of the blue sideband 36.3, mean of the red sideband 38.4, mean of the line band 37.9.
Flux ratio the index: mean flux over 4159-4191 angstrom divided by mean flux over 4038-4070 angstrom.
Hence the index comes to 1.03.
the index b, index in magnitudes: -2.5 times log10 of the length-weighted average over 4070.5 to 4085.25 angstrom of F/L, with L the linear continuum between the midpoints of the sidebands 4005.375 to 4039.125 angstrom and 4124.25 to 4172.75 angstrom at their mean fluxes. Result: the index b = 0.07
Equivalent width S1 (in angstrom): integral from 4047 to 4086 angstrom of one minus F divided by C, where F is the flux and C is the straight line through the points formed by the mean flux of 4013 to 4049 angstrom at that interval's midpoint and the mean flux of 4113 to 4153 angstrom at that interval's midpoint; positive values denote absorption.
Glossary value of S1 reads 1.16 angstrom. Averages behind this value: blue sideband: 37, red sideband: 39.1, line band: 36.6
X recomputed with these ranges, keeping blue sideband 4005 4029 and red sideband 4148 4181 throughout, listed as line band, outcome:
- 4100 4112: 1.3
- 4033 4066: 1.0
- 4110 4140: -0.9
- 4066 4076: 0.3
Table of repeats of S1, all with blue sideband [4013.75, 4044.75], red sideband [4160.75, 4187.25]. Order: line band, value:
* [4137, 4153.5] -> -0.2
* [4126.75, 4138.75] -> -0.2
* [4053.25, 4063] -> 0.1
